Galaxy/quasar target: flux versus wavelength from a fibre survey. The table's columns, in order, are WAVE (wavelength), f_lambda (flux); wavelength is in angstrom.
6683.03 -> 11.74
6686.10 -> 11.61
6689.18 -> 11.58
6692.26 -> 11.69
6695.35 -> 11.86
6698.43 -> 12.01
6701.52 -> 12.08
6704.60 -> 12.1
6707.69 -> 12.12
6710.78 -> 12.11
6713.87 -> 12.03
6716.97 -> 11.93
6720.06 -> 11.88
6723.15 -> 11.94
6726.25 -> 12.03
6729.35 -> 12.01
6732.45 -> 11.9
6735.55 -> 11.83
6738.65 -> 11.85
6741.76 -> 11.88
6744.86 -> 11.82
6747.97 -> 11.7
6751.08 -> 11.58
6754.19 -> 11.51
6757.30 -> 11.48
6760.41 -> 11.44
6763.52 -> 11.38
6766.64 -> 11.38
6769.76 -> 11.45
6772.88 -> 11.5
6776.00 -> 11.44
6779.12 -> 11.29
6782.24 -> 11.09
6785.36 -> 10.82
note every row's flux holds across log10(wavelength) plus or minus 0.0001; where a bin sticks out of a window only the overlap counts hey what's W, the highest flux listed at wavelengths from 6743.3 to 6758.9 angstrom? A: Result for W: 11.82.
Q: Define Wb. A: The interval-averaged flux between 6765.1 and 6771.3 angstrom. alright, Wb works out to 11.4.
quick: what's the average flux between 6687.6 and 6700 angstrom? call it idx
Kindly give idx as 11.8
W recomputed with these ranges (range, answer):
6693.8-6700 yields 12.01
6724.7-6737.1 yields 12.03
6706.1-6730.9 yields 12.12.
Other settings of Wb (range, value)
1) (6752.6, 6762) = 11.5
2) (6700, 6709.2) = 12.1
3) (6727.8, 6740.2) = 11.9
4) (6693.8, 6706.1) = 12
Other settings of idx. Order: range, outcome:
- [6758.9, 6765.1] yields 11.4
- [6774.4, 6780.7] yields 11.4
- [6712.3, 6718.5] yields 12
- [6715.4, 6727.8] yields 11.9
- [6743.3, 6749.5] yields 11.8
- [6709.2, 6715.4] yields 12.1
